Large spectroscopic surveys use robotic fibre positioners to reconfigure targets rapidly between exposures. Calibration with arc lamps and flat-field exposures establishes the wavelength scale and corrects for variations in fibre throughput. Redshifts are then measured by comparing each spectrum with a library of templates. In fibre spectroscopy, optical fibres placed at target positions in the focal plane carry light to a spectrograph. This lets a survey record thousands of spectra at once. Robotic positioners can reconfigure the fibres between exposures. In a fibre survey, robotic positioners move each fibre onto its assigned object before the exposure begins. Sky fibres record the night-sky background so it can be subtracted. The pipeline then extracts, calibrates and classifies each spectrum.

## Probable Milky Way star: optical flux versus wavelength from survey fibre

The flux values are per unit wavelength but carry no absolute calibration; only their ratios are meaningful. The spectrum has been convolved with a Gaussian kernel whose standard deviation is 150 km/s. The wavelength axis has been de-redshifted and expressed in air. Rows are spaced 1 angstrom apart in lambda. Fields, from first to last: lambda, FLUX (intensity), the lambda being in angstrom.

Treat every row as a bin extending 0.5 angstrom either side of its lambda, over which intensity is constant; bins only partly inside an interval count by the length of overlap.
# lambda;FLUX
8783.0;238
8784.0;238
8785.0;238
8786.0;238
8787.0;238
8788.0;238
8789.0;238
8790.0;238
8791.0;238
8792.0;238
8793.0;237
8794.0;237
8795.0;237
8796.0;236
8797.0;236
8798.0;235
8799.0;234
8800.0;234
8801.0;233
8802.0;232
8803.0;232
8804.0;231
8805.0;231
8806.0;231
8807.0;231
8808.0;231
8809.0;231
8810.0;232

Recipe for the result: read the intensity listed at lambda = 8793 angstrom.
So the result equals 237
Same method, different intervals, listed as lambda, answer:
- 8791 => 238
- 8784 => 238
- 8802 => 232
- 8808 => 231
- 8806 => 231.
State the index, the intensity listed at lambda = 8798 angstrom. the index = 235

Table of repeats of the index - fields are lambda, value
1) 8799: 234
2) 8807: 231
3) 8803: 232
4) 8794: 237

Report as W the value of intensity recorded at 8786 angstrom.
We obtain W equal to 238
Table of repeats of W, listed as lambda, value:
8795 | 237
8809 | 231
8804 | 231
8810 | 232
